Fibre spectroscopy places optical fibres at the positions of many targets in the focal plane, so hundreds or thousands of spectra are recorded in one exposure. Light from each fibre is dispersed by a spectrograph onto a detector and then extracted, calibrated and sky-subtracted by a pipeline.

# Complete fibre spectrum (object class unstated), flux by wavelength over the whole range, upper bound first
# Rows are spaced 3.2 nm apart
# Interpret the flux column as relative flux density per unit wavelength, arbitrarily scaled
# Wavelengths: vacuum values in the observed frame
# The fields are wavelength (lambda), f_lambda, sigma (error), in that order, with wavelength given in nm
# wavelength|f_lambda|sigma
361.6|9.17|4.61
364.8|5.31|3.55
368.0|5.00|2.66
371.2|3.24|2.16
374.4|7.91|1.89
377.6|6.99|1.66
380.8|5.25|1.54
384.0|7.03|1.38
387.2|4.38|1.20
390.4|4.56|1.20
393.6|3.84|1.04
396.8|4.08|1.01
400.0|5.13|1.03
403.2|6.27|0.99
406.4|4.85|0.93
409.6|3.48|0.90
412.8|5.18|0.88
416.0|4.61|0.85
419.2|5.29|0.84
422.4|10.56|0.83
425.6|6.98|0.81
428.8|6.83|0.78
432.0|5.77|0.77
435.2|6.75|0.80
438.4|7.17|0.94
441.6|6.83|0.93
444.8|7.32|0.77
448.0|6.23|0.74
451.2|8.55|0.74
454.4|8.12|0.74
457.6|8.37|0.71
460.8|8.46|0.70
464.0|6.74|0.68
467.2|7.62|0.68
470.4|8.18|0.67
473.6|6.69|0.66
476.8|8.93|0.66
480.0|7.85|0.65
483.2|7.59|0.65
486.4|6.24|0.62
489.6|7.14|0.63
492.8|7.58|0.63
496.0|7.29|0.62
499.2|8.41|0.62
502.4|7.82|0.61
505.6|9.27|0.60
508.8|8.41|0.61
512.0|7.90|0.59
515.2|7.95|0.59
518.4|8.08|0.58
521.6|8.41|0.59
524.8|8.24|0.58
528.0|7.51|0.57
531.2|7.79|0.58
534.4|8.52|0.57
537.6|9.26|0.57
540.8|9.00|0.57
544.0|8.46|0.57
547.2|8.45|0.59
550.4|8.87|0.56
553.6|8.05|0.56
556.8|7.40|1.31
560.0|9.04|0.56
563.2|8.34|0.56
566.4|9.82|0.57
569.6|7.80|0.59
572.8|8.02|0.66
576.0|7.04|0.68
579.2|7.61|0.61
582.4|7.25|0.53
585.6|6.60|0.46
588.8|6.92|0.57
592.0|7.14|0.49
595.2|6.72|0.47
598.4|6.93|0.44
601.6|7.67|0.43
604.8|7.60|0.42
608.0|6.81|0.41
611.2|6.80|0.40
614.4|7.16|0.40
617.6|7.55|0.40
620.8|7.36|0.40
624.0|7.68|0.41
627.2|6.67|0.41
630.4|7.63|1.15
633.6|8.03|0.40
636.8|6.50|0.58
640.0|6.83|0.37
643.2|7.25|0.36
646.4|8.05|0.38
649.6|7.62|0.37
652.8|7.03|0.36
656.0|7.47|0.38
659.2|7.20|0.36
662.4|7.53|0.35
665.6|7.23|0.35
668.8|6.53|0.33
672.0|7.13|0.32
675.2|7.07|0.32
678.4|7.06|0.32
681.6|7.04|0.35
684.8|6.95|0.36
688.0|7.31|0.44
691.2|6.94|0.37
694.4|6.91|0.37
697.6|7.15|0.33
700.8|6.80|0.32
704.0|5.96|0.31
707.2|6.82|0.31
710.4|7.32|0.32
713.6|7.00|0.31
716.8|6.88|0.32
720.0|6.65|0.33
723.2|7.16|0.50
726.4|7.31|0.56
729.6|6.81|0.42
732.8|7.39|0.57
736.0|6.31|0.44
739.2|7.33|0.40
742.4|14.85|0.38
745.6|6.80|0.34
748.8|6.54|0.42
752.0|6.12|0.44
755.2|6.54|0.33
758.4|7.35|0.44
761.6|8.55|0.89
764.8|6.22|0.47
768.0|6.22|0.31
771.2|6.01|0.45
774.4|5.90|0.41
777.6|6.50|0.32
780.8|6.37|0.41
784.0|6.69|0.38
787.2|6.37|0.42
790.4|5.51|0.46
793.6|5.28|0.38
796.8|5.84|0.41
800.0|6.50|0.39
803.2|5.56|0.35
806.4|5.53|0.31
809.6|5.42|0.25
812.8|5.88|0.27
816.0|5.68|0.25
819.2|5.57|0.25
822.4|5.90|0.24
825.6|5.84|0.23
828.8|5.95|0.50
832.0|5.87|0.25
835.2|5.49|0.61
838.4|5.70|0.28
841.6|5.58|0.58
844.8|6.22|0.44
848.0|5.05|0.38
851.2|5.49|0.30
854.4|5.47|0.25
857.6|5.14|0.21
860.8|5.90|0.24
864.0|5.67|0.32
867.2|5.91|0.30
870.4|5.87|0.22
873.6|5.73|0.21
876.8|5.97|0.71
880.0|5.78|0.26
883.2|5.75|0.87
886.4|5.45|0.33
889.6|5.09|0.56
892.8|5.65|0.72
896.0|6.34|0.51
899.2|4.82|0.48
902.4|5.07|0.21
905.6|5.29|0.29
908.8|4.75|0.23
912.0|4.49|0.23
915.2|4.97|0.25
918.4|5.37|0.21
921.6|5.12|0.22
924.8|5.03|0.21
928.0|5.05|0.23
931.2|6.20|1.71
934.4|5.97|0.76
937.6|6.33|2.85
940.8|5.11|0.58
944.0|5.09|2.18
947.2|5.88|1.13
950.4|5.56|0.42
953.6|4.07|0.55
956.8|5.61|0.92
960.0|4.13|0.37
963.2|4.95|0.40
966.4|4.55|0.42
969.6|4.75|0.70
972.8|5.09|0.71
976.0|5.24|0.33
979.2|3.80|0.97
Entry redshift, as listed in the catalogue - 0.129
